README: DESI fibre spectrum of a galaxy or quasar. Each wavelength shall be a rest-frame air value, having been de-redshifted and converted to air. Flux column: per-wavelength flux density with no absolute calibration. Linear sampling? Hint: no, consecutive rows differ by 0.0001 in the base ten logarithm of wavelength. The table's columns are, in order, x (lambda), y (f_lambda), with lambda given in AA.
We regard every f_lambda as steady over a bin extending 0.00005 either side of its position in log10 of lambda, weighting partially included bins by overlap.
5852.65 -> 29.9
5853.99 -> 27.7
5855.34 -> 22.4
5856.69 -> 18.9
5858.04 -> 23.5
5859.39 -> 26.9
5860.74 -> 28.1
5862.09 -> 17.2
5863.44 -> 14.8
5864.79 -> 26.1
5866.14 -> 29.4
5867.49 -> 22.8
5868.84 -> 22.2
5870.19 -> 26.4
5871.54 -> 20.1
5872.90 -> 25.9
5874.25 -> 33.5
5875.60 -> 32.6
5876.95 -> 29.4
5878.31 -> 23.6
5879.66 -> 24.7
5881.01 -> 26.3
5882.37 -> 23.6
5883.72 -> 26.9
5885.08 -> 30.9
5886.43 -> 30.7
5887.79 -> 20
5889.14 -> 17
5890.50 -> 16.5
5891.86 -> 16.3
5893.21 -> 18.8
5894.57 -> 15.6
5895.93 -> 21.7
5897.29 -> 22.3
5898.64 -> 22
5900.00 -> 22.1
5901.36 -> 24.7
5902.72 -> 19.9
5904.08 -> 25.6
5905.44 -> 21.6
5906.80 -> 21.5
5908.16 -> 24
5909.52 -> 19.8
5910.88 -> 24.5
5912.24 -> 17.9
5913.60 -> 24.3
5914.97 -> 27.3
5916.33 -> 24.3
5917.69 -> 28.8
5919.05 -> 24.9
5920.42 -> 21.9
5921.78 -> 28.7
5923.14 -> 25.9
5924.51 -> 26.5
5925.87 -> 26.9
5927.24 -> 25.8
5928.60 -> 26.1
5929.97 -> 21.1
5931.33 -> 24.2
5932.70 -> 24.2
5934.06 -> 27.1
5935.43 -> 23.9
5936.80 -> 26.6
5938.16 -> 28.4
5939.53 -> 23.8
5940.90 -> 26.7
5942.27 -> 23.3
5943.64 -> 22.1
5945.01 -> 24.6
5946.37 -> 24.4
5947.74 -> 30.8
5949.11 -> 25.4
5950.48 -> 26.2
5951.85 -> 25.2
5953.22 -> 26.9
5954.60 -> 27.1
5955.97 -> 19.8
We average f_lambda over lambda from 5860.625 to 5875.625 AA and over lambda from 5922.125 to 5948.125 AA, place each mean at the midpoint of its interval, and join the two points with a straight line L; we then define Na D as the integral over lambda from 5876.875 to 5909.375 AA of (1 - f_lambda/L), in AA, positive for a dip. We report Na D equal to 2.9 AA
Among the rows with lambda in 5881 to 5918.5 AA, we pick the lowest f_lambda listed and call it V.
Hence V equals 15.6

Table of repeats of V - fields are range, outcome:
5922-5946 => 21.1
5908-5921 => 17.9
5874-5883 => 23.6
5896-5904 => 19.9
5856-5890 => 14.8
